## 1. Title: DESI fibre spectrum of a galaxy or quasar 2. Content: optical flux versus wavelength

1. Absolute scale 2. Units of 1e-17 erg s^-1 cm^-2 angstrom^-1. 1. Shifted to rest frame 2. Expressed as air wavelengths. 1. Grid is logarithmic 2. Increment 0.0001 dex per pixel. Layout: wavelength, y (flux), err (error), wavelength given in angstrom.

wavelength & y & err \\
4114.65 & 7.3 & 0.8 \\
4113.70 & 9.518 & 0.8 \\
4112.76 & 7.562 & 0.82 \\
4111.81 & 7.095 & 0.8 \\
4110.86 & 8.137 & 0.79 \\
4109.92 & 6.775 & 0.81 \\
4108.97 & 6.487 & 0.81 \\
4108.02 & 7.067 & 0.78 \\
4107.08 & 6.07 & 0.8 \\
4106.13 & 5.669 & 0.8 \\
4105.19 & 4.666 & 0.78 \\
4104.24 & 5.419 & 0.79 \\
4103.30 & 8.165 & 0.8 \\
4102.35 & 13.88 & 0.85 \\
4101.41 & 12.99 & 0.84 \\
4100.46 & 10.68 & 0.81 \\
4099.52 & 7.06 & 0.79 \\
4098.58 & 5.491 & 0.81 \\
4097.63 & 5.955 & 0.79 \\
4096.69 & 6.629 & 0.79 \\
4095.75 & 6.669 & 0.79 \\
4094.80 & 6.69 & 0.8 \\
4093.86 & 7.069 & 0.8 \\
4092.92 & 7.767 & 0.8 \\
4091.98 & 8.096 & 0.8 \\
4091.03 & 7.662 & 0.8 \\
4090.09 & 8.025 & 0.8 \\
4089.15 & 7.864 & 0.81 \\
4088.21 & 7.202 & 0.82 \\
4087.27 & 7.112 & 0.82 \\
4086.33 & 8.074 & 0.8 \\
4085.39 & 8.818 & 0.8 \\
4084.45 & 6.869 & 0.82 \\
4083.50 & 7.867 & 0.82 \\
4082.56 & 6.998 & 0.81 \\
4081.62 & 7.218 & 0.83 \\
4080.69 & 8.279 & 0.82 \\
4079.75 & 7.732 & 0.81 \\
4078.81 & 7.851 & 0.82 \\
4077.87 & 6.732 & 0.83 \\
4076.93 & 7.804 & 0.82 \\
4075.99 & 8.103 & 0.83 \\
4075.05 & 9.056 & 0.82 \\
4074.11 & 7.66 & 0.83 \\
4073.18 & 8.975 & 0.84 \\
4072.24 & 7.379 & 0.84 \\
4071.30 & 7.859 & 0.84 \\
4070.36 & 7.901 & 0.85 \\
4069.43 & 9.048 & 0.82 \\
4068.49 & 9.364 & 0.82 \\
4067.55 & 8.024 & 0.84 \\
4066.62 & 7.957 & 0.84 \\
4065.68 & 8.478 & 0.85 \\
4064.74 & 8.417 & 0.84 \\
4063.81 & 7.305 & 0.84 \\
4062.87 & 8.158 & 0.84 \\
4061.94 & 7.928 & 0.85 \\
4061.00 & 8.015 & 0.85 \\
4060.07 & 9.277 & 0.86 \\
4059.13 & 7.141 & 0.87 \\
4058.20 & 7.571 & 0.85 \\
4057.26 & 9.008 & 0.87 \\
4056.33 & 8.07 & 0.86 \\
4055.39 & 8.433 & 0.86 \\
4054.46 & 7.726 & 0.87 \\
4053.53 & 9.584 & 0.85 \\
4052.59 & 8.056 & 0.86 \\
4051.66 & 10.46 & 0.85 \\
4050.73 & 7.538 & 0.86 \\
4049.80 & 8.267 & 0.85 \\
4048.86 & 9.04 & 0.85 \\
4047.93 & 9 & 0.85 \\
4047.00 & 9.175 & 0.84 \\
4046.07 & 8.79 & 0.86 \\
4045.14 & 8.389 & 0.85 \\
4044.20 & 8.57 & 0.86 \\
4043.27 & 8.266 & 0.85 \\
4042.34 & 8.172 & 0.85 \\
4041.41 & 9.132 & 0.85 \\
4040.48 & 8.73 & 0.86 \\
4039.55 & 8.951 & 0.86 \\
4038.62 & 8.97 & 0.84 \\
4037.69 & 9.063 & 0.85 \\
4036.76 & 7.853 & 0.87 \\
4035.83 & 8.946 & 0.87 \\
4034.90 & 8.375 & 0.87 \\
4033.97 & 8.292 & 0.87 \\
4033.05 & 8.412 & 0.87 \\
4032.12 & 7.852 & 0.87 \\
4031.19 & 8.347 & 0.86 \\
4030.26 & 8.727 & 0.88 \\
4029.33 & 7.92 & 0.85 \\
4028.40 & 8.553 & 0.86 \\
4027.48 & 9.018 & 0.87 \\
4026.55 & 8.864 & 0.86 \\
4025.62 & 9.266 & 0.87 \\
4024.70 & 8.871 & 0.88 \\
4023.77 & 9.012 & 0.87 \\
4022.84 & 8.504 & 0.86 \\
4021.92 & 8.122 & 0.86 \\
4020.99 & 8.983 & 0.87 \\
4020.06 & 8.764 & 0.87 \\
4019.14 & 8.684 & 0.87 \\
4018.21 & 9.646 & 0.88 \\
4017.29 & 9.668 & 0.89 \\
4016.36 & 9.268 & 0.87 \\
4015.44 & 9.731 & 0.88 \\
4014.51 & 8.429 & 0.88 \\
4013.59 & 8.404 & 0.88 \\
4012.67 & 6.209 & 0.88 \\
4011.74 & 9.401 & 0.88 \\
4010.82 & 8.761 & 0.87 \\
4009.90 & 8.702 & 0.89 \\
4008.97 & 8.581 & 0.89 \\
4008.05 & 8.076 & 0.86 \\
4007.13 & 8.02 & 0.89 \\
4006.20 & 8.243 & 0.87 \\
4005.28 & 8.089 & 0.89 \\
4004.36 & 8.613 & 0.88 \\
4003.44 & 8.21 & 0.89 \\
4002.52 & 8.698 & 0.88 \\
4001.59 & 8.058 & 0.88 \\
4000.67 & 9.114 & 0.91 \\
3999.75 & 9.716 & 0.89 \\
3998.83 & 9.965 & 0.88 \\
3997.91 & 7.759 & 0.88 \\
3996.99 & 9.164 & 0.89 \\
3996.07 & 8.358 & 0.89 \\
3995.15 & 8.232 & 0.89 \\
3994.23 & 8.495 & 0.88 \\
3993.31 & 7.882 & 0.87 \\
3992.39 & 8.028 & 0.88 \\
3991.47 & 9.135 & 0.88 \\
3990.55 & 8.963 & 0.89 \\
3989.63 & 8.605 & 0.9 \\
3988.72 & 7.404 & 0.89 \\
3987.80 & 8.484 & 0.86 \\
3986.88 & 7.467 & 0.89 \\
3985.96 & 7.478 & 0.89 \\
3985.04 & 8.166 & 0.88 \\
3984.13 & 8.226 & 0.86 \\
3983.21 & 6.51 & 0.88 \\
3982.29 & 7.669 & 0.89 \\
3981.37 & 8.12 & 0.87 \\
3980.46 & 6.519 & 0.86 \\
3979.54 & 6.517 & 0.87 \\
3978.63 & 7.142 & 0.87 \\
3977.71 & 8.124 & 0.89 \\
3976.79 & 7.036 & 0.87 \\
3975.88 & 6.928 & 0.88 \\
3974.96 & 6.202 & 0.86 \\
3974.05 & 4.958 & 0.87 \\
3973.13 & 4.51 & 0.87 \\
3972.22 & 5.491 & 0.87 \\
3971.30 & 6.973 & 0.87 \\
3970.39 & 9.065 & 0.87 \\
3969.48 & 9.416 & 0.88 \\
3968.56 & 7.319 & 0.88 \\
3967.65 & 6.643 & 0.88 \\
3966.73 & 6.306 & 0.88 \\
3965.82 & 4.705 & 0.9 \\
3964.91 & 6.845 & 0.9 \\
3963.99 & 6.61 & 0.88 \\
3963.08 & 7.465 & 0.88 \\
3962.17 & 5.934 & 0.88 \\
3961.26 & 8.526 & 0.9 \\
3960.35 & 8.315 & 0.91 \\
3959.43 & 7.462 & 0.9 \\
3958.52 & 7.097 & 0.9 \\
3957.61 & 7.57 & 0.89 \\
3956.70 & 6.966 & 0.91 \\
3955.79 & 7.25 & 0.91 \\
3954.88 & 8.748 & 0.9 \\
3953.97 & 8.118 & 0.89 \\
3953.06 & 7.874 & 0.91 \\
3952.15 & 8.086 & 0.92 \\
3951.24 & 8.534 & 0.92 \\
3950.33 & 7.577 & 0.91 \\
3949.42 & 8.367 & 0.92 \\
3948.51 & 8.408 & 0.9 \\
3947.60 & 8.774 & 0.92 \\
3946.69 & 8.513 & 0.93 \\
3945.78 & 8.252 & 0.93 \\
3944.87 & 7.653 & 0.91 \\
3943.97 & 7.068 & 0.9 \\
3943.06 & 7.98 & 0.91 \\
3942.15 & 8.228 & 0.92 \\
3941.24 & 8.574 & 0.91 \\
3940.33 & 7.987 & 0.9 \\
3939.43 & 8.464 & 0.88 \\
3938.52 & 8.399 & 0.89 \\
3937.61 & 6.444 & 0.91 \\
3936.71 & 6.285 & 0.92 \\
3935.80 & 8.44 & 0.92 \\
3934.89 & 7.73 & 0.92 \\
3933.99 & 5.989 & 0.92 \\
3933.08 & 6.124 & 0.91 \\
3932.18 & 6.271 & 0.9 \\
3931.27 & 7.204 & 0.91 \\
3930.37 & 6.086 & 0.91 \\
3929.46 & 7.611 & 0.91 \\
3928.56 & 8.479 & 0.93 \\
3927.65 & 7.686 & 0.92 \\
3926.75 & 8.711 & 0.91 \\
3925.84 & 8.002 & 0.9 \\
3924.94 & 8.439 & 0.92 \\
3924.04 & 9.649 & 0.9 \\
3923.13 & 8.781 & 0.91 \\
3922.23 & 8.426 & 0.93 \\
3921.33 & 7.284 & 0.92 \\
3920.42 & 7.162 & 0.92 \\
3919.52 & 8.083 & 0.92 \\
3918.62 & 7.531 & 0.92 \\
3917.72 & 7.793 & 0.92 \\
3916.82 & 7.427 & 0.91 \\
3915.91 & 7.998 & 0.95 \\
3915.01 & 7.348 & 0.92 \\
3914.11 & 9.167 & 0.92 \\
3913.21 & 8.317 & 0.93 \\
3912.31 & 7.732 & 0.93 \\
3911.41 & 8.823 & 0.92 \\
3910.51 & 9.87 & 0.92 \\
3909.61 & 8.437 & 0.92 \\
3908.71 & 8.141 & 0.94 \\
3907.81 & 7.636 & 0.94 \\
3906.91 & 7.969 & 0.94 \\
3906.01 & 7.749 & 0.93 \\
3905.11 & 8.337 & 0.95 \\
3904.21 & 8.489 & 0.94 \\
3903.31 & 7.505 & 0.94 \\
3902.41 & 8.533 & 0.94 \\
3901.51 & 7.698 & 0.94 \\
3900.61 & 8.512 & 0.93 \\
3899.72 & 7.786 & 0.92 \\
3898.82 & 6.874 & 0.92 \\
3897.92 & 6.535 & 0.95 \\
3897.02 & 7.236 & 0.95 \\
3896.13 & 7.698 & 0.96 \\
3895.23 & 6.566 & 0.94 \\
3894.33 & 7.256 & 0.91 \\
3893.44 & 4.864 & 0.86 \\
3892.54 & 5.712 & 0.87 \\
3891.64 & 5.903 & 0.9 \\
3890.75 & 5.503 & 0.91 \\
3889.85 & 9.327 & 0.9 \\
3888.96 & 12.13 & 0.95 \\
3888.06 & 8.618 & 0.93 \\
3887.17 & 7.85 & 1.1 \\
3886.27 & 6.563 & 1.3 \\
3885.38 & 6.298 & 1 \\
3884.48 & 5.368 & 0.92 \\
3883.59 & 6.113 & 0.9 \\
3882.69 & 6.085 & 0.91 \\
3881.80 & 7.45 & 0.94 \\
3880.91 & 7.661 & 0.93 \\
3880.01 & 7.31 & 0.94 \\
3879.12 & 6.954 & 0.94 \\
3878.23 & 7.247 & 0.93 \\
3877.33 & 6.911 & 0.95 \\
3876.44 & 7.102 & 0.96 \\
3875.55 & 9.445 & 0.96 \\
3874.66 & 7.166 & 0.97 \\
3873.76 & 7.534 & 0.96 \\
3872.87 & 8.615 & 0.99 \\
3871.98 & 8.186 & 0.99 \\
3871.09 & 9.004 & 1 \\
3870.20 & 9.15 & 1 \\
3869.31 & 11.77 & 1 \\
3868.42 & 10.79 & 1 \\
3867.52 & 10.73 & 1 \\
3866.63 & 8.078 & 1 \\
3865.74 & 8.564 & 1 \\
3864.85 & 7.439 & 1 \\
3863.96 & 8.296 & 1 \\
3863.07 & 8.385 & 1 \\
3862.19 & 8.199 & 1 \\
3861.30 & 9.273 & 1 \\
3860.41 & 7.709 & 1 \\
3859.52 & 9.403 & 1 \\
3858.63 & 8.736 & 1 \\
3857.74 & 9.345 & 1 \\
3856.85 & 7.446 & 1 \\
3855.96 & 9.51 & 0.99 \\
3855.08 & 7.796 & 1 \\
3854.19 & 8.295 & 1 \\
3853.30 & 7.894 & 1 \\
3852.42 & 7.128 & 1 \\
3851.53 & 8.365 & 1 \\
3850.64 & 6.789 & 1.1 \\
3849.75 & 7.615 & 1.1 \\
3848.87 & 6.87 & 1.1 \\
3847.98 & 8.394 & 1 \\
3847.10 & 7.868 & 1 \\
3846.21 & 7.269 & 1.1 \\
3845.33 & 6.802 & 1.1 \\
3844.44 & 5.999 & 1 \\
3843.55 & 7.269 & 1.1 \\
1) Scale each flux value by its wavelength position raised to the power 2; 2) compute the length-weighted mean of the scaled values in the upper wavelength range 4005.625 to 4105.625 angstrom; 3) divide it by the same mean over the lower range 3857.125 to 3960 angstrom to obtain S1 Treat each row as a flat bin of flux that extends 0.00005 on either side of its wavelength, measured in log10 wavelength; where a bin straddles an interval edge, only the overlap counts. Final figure 1.13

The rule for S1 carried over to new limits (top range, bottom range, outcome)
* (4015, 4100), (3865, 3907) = 1.16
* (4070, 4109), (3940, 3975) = 1.10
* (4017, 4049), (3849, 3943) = 1.19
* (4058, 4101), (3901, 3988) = 1.09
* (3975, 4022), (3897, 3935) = 1.10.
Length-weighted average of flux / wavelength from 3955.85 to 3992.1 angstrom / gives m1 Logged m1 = 7.26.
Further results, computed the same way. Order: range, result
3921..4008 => 7.73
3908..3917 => 8.33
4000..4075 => 8.52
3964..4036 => 8.07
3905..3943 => 7.87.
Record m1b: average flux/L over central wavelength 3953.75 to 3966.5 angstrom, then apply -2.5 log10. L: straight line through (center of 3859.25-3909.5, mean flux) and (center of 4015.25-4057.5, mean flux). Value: 0.15 mag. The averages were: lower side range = 7.84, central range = 7.23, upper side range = 8.71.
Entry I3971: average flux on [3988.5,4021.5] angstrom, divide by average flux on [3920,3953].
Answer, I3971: 1.10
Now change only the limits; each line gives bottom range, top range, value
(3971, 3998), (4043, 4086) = 1.10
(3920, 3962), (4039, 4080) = 1.07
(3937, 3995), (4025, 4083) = 1.10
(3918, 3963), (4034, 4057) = 1.11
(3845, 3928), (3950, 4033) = 1.01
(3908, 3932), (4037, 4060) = 1.07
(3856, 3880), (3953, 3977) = 0.83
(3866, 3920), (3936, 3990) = 0.95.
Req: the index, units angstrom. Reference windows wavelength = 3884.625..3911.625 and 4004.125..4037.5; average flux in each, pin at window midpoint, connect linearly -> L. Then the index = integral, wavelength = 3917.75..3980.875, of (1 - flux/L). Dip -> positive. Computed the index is 4.3 angstrom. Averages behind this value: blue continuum 7.64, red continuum 8.59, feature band 7.48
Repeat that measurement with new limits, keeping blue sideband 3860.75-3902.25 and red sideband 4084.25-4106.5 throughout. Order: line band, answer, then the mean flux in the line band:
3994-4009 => -1.57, 8.55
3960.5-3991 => 2.27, 7.18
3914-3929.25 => -0.62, 8.09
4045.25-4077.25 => -2.69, 8.37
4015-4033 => -2.53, 8.82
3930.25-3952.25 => 0.24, 7.68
